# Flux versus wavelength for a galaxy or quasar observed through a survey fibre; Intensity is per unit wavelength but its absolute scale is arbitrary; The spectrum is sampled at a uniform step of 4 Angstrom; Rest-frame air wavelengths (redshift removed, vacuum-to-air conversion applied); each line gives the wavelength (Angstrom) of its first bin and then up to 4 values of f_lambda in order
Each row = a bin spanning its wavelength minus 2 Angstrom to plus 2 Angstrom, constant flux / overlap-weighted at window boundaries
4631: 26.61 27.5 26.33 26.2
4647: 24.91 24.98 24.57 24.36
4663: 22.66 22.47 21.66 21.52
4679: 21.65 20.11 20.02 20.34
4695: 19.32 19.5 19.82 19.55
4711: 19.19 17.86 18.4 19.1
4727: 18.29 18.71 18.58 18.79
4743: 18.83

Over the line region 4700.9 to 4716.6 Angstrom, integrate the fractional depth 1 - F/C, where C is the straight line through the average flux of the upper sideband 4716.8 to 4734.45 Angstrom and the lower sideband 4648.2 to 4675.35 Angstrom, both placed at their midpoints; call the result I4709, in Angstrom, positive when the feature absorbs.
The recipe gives 0.6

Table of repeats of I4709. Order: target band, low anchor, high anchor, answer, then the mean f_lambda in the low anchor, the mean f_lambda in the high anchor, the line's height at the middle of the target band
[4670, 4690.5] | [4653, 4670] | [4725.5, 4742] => 1.16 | 23.4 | 18.6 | 22.2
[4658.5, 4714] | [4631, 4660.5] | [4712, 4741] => 3.43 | 25.6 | 18.6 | 22.1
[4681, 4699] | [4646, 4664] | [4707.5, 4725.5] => 1.04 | 24.4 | 18.7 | 21.1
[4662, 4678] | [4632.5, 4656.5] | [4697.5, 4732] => 0.88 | 25.8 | 18.9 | 23.3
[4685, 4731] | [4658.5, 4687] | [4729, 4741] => 1.93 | 21.8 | 18.7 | 20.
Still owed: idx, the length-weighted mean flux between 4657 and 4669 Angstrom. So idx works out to 23.2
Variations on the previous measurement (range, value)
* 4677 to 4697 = 20.3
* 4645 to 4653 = 24.9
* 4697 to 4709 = 19.6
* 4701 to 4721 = 19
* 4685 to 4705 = 19.8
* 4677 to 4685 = 20.9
